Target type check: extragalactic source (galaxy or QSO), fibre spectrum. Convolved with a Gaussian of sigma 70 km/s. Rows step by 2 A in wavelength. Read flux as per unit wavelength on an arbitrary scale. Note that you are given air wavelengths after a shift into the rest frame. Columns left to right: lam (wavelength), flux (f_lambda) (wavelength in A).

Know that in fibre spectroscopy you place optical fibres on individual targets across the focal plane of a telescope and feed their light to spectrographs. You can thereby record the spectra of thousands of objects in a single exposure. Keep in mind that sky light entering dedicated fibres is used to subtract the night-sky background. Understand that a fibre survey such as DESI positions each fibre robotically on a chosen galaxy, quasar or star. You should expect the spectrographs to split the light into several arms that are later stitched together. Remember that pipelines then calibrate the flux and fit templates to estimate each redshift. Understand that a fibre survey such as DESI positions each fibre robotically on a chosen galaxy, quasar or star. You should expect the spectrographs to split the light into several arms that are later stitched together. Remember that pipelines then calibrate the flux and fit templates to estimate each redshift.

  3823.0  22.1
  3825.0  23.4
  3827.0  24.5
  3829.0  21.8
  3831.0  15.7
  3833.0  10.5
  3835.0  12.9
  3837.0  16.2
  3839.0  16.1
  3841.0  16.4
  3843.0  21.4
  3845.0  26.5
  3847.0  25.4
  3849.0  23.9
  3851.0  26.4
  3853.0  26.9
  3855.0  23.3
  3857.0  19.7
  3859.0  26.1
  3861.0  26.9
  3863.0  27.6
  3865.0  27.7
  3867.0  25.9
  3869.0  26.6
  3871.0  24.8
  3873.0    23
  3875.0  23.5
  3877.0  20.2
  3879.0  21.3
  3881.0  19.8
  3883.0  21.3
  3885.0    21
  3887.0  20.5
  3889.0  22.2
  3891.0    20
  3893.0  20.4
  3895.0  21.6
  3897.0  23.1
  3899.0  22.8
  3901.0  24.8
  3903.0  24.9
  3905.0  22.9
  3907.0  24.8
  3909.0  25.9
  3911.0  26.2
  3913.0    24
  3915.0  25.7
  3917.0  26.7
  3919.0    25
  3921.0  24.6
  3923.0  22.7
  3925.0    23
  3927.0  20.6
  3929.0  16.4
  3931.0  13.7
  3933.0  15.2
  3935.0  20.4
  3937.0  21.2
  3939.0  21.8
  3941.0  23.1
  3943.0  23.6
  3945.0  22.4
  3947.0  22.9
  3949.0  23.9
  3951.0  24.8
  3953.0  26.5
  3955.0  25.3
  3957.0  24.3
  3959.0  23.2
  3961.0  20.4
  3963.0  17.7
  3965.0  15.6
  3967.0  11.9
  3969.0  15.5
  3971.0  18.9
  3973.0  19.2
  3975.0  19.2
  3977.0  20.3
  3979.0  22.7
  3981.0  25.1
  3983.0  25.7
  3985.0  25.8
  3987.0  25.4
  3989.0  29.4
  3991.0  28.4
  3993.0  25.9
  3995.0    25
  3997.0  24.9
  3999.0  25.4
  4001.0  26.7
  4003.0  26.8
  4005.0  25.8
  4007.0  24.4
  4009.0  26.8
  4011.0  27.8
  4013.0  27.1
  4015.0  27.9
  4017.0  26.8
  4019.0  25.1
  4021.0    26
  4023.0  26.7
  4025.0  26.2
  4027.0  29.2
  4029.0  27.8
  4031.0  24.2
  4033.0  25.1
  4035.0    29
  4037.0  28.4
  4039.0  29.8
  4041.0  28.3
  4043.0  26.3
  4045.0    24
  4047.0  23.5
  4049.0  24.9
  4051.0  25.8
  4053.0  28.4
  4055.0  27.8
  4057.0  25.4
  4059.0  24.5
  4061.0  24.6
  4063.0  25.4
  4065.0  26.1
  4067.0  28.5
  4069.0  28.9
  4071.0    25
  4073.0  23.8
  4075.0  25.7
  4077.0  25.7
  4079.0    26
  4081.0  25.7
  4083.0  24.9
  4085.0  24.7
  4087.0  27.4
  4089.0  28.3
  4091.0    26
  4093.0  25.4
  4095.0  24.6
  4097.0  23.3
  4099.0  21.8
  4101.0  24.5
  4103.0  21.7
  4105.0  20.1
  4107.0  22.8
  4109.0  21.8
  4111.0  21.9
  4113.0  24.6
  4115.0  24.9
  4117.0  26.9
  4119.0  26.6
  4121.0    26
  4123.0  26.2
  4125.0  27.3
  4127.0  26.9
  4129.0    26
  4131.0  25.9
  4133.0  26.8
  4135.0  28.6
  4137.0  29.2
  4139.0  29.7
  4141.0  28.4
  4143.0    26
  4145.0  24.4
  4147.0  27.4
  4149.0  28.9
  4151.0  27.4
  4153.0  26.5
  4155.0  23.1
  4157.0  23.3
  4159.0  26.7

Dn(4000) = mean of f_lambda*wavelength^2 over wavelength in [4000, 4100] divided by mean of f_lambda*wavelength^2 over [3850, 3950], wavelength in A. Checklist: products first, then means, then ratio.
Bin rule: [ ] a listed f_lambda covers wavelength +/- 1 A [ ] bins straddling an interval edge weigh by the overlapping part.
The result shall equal 1.2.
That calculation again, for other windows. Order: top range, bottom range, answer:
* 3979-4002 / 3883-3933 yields 1.21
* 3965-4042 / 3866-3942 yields 1.17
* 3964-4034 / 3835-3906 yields 1.15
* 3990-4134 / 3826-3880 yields 1.29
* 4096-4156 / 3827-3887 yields 1.32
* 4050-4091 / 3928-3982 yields 1.35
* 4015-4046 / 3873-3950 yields 1.28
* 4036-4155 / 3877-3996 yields 1.25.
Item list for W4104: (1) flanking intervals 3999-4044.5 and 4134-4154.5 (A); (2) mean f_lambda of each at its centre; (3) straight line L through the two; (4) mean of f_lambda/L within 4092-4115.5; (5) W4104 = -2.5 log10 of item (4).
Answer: 0.183 mag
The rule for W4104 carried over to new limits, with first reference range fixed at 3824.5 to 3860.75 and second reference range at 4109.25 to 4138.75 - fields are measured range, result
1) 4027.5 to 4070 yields -0.07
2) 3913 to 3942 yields 0.05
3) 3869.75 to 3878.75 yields -0.06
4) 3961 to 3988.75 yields 0.15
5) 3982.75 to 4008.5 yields -0.10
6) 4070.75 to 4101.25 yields 0.01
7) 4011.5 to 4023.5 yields -0.10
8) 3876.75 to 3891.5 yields 0.05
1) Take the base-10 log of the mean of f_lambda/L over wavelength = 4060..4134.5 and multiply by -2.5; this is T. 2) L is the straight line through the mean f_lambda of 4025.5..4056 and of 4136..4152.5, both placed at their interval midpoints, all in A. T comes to 0.084 mag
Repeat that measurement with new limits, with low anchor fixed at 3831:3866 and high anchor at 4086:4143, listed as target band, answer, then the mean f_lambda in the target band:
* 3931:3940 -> 0.21 mag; 19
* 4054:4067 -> -0.05 mag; 25.9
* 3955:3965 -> 0.10 mag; 21.2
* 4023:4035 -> -0.10 mag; 26.7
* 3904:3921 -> -0.11 mag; 25.1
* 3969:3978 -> 0.23 mag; 19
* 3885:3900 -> 0.05 mag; 21.5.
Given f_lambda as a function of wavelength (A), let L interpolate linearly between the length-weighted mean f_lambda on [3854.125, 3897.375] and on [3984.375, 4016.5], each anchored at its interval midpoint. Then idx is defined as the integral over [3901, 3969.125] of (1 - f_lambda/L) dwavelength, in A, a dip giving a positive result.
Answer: 7.0 A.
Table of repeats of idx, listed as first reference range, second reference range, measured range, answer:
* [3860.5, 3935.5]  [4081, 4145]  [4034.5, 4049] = -1.3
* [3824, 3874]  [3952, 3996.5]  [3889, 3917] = -1.6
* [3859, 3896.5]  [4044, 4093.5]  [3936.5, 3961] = 0.6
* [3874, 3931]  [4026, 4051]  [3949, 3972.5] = 3.7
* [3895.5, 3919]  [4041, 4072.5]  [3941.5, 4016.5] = 5.0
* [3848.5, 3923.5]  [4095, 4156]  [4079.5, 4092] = -0.5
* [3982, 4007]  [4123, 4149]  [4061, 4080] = 0.5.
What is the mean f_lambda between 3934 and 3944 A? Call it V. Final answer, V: 22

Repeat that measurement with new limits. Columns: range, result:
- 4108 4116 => 23.3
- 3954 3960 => 24.3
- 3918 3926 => 23.8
